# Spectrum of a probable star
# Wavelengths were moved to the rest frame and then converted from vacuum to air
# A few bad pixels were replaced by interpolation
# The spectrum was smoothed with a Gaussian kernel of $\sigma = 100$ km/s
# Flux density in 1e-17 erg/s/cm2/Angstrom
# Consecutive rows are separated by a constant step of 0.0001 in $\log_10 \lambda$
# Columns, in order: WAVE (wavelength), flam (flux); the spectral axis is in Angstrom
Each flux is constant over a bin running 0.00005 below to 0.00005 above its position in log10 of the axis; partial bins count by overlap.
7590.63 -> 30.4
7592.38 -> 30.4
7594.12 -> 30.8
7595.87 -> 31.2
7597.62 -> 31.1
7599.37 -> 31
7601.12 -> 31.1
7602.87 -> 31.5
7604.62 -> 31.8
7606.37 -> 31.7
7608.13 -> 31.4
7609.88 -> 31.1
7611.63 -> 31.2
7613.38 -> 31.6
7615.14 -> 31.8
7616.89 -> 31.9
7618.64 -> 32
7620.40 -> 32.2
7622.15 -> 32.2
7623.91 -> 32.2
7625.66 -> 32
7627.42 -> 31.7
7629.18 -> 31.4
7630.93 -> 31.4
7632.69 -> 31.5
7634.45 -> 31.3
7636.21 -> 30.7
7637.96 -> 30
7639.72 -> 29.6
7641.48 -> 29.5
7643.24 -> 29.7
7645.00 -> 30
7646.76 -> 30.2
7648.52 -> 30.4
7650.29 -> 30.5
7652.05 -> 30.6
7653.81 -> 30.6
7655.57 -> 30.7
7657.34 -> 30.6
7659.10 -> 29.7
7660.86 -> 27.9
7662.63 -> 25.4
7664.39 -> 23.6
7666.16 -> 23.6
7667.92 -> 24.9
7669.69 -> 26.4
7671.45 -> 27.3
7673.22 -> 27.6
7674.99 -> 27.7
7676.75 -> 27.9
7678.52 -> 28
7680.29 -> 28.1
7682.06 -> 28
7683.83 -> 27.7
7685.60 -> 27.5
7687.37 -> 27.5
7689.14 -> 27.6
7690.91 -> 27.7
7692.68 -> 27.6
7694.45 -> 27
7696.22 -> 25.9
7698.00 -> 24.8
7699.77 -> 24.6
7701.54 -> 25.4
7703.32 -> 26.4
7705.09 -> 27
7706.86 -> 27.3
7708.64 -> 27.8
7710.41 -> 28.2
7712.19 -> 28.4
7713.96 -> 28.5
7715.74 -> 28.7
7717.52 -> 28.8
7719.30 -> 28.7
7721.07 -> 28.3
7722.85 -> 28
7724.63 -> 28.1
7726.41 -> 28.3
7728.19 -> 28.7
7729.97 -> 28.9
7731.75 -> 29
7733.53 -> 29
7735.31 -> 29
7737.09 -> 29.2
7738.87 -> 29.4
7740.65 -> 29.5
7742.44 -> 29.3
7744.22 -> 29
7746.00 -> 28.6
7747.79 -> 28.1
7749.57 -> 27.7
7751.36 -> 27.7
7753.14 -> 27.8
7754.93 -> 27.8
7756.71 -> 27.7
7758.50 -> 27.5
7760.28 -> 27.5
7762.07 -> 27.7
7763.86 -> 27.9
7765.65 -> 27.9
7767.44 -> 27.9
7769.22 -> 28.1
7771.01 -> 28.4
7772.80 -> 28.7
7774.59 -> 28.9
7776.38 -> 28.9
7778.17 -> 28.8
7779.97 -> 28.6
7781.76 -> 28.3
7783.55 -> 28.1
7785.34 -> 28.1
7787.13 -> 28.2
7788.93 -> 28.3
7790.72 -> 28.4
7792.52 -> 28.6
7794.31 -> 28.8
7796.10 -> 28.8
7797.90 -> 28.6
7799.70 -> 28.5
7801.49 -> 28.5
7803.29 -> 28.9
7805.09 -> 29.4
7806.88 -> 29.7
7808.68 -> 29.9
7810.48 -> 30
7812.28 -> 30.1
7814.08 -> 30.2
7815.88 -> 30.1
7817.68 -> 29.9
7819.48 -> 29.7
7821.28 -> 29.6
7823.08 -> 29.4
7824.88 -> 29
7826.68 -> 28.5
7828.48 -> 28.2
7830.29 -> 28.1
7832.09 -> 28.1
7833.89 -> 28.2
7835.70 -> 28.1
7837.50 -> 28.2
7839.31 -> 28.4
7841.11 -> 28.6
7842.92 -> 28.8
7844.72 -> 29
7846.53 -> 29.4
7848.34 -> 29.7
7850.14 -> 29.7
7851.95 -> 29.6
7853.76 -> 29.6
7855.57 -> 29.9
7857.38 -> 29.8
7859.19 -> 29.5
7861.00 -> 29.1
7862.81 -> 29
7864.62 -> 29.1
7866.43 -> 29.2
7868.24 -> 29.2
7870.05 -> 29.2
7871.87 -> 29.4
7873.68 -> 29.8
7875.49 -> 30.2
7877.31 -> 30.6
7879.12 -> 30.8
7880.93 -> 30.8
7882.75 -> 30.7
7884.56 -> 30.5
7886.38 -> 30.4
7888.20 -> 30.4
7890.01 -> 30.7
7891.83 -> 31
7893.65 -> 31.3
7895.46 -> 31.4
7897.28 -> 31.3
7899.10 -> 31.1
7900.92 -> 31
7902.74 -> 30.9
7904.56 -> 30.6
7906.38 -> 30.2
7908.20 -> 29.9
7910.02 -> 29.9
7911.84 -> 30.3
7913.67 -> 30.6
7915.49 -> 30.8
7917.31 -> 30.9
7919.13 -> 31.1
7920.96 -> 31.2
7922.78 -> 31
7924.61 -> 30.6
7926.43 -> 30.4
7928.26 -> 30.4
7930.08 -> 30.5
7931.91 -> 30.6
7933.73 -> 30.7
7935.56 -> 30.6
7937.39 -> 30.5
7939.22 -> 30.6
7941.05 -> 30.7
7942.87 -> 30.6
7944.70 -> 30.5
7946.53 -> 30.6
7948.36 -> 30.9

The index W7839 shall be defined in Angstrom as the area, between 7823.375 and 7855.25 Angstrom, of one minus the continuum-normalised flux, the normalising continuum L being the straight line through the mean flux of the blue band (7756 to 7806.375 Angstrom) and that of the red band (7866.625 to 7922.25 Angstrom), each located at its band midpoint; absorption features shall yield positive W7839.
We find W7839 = 0.7 Angstrom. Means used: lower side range 28.4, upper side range 30.5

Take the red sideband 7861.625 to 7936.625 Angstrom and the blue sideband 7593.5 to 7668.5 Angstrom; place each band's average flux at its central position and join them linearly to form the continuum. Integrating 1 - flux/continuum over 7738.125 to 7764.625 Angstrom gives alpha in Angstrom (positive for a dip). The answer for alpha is 1.91 Angstrom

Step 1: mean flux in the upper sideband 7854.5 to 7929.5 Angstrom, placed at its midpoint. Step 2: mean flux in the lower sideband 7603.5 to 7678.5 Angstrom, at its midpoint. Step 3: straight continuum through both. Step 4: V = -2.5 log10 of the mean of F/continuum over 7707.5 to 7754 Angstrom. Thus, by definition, 0.06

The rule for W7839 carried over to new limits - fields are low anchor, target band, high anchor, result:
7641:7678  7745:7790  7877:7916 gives 1.93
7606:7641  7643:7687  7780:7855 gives 3.91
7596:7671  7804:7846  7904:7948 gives 1.87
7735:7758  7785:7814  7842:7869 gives -0.06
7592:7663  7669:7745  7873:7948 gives 7.26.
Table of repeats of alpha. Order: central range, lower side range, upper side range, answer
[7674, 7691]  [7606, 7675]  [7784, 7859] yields 1.1 Angstrom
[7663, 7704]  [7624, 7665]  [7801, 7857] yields 4.4 Angstrom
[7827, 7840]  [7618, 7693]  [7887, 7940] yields 0.9 Angstrom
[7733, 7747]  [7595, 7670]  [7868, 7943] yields 0.6 Angstrom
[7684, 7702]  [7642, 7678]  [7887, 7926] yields 1.2 Angstrom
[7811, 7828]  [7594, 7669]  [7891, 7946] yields 0.6 Angstrom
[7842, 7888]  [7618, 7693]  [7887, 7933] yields 1.1 Angstrom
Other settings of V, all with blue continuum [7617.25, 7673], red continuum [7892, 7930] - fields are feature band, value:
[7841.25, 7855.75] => 0.04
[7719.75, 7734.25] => 0.05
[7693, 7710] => 0.14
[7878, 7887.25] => 0.00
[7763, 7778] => 0.07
